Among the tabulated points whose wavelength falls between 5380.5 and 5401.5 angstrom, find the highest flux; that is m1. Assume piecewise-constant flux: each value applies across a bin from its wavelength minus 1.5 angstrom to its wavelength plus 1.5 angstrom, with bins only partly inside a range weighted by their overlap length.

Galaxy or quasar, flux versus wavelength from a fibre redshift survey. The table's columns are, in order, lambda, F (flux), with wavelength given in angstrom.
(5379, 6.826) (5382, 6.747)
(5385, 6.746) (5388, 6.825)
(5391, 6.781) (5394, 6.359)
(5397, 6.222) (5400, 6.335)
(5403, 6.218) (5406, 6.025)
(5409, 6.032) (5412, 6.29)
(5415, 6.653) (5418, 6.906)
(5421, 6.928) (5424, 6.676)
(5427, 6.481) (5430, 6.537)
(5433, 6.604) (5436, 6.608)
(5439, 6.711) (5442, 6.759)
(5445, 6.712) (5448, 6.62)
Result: 6.825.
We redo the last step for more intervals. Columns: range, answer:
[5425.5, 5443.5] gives 6.759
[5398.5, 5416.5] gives 6.653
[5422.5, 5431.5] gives 6.676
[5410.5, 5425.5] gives 6.928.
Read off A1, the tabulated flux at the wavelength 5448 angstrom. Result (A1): 6.62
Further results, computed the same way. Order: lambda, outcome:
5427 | 6.481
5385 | 6.746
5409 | 6.032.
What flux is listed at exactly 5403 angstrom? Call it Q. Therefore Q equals 6.218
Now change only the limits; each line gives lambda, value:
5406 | 6.025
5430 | 6.537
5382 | 6.747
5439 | 6.711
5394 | 6.359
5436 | 6.608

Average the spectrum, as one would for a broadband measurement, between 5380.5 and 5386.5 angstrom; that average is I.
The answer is 6.75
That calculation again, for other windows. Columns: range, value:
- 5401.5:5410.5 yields 6.09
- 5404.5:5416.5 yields 6.25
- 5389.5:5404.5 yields 6.38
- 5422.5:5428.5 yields 6.58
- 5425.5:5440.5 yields 6.59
